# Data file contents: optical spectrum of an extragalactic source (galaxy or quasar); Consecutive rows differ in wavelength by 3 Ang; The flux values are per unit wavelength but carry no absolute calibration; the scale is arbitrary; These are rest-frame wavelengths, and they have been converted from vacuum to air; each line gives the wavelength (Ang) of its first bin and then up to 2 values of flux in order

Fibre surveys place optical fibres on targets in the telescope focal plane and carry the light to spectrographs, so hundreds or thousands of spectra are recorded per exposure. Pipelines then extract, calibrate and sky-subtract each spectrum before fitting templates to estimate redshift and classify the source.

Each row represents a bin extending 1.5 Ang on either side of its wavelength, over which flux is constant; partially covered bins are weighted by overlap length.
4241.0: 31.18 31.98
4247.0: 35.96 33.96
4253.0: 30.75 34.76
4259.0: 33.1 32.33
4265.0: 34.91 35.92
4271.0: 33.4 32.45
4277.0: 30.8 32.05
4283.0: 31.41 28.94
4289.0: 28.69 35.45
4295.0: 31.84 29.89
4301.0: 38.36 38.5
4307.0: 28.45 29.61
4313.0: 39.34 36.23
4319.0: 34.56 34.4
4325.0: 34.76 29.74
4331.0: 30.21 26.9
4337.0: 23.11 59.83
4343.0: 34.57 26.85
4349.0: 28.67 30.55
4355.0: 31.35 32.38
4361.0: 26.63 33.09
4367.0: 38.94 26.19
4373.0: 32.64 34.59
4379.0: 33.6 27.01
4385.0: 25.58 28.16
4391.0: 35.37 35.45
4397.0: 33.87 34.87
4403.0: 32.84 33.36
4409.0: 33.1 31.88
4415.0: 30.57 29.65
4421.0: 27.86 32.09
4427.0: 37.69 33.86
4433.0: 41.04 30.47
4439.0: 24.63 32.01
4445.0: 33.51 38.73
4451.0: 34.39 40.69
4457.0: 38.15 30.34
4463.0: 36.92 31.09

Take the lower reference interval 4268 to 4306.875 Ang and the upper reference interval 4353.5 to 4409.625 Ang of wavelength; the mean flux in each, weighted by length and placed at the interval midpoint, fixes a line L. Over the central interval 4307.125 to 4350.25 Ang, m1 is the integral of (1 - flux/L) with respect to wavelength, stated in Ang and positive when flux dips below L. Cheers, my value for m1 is -1.31 Ang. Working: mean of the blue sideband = 32.6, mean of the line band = 33.4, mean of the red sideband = 32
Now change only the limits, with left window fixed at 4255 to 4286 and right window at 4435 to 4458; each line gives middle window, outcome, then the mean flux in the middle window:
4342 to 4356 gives 1.34 Ang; 30.2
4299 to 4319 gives -1.07 Ang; 34.9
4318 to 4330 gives 0.02 Ang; 33.2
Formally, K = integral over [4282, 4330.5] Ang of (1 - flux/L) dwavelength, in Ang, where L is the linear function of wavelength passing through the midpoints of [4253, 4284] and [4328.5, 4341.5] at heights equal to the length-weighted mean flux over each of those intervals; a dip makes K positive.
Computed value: 1.2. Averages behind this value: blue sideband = 33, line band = 33.1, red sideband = 34.6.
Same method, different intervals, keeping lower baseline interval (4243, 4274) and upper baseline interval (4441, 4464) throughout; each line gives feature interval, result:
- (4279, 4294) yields 1.2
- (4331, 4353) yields 1.1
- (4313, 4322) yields -0.4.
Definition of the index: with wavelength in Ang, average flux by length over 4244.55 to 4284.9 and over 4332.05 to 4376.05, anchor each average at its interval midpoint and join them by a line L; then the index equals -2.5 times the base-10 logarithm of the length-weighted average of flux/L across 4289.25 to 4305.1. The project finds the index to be -0.04 mag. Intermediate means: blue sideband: 33.1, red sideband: 32.3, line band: 34.2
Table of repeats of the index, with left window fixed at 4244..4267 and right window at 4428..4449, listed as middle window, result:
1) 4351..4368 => 0.050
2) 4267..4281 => 0.025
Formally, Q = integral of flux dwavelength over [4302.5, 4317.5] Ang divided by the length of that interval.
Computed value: 34.4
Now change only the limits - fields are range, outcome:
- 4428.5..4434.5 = 37.4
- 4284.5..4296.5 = 31.2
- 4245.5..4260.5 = 33.7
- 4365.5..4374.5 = 32.6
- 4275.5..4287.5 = 30.8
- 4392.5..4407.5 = 34.1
